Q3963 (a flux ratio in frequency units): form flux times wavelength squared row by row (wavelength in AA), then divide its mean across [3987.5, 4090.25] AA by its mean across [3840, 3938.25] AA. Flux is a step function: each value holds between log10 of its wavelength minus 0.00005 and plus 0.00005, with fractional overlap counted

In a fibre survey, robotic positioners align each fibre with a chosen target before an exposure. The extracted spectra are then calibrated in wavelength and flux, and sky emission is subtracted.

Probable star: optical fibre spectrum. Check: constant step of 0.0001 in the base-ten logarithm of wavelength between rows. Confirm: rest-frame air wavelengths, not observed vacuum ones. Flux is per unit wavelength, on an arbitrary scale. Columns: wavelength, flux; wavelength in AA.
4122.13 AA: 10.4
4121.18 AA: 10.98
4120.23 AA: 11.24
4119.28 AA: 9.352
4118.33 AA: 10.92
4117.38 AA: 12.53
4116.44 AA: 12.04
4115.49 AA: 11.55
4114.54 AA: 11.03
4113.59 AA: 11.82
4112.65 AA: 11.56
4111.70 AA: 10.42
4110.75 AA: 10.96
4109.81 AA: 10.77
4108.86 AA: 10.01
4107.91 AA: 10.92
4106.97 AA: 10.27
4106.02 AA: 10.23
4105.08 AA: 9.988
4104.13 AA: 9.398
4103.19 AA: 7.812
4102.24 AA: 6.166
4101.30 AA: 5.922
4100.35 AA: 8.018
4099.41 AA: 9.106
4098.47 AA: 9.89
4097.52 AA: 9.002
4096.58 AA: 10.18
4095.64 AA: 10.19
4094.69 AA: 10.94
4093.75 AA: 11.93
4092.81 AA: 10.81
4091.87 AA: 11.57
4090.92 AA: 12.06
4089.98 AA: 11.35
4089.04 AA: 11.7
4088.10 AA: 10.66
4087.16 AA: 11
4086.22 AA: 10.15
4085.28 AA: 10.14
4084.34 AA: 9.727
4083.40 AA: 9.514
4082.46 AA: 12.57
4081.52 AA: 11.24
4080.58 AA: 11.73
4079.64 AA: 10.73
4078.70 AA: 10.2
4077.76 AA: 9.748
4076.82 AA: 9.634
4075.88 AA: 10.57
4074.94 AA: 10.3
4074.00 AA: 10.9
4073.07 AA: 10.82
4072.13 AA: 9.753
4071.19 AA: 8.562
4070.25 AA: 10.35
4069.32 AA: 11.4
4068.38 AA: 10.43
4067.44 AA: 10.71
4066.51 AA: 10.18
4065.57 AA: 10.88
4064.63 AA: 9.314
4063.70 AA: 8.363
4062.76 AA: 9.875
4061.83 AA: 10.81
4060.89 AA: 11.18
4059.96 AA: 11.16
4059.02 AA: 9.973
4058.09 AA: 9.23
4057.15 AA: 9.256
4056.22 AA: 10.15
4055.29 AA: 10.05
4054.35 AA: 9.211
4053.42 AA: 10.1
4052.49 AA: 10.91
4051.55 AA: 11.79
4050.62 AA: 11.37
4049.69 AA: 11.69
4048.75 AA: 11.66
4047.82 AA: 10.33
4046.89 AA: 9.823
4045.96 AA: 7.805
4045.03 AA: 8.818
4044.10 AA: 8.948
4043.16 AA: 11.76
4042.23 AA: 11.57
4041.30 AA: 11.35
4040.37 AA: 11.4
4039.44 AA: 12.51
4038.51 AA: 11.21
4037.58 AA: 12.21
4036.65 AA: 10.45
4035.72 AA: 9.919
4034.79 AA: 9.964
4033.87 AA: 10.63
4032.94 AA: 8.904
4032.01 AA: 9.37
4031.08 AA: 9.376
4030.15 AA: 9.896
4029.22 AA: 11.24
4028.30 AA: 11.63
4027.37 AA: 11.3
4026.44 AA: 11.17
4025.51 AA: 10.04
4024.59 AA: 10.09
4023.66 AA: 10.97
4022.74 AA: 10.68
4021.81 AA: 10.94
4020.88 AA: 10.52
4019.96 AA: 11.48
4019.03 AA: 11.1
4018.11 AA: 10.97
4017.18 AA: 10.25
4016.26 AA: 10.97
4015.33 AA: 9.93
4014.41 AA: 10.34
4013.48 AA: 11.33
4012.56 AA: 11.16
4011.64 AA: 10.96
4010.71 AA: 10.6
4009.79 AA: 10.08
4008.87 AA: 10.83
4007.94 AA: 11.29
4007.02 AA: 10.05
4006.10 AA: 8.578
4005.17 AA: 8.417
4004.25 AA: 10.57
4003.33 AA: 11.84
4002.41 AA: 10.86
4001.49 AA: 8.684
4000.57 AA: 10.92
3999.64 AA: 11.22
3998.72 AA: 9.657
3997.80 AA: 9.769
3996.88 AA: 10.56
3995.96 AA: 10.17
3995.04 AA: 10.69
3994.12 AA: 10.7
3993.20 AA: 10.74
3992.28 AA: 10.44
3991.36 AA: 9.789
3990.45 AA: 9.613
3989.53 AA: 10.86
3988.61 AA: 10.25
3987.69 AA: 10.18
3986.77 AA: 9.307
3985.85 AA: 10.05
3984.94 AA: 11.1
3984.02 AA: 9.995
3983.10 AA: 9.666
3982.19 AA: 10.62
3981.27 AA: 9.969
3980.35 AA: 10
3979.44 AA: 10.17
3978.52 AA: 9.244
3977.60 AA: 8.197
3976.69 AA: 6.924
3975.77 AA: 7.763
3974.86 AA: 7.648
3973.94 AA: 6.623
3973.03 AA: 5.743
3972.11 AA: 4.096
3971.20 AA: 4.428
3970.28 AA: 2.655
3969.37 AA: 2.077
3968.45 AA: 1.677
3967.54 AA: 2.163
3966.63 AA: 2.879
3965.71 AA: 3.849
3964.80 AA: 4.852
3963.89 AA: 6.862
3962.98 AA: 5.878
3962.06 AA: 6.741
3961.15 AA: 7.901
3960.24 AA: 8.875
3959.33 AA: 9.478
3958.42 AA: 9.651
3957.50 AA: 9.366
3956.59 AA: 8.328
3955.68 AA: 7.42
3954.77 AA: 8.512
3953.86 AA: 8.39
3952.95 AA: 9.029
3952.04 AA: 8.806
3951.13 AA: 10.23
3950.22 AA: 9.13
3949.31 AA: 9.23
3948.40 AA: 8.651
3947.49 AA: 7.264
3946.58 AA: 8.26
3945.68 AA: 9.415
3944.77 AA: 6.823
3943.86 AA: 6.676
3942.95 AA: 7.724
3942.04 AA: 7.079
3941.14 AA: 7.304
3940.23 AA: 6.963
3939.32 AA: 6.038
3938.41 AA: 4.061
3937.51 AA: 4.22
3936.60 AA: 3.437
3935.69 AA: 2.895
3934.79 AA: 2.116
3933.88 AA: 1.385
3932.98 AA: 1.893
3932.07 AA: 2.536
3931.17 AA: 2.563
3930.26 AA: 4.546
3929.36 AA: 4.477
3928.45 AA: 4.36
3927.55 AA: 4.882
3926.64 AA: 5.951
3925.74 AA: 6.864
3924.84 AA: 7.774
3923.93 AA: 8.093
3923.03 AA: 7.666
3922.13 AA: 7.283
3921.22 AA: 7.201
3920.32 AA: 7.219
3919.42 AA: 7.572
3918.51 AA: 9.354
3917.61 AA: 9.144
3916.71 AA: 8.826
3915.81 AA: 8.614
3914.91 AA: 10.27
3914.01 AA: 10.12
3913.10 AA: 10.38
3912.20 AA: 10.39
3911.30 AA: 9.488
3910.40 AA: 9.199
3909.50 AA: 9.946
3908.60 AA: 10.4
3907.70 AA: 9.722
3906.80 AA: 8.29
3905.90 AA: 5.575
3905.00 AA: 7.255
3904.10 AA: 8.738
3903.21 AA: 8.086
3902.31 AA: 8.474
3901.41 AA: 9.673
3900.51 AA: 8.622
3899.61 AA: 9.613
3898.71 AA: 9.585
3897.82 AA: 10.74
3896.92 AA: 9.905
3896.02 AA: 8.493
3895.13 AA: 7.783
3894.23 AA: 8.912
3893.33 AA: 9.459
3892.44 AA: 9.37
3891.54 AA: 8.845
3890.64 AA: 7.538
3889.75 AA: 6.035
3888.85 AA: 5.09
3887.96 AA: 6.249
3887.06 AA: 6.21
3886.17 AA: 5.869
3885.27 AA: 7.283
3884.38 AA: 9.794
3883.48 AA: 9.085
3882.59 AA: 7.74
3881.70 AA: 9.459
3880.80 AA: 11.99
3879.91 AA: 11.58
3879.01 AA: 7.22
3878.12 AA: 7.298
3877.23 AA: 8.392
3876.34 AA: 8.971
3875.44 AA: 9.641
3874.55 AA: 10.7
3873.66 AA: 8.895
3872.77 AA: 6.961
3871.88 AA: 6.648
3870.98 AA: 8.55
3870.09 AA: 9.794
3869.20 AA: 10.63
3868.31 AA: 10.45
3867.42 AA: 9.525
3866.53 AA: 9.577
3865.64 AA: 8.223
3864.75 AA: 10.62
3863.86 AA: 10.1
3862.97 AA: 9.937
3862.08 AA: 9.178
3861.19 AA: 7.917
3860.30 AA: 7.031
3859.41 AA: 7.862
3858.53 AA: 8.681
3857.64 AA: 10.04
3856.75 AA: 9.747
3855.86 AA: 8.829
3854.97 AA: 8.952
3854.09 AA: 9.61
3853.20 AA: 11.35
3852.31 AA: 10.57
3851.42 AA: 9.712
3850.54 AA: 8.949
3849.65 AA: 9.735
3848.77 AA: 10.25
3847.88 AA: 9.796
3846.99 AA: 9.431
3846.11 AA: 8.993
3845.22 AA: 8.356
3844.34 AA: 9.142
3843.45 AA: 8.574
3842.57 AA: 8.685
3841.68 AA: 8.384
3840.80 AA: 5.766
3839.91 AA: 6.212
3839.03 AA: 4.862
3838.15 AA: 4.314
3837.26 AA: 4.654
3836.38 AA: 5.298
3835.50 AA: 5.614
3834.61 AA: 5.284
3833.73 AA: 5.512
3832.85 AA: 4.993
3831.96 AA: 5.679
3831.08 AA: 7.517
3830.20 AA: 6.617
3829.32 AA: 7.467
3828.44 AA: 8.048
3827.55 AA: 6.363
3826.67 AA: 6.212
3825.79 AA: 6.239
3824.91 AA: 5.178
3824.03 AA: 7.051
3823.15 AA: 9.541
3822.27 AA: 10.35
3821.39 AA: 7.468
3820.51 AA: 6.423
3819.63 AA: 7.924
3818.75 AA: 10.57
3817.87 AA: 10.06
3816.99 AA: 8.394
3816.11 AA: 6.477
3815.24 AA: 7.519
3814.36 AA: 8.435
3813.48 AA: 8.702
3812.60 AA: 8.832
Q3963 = 1.39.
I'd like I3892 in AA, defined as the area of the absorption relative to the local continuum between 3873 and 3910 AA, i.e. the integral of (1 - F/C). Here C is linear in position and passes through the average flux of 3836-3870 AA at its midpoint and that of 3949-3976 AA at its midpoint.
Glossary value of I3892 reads -2.8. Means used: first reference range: 8.7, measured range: 8.59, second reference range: 6.65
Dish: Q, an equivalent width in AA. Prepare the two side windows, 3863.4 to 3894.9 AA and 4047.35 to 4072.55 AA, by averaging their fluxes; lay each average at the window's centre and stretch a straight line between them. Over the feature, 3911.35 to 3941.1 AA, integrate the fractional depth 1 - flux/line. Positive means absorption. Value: 9.1 AA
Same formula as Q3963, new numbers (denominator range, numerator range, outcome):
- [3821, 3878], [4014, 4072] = 1.41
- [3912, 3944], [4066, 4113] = 1.77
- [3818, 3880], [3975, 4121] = 1.39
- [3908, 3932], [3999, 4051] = 1.45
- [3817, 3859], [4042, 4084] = 1.47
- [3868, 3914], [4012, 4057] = 1.31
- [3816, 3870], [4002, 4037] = 1.41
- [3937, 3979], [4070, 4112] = 1.59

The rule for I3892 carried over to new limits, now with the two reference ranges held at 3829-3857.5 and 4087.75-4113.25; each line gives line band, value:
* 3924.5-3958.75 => 9.0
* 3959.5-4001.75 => 4.4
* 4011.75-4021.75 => -1.6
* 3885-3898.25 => 0.6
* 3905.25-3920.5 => -1.2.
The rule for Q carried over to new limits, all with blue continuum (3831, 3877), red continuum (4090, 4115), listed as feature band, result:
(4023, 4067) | -3.4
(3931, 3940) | 5.7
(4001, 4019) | -1.9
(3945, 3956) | 0.4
